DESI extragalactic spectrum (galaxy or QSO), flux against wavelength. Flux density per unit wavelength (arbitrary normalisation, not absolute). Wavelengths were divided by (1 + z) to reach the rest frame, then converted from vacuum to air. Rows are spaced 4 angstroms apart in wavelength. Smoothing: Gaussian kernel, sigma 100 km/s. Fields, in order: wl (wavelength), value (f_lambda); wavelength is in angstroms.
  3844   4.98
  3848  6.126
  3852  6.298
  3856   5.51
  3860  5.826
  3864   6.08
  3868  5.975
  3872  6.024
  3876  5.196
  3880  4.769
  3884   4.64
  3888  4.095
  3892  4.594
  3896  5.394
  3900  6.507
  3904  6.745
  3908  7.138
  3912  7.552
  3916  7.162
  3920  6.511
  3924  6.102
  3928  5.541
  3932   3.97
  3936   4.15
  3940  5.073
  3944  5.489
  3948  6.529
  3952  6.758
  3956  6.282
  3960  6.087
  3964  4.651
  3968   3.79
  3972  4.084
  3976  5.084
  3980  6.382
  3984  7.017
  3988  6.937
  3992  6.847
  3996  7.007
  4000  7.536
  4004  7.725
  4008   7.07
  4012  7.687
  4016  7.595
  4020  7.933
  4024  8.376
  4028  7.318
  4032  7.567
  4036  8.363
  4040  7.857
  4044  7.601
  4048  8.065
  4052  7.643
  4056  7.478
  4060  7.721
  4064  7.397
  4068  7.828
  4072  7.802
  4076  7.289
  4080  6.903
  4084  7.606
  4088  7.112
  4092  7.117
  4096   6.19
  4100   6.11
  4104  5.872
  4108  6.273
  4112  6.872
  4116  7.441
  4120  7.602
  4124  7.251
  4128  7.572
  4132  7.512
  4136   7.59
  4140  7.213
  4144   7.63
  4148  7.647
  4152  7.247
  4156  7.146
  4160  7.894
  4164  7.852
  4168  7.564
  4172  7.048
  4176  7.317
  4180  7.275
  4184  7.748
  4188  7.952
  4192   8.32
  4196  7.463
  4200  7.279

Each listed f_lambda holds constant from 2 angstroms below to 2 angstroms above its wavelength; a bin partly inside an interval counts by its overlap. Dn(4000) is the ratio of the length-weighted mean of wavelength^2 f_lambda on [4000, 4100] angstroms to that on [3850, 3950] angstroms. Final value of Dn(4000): 1.42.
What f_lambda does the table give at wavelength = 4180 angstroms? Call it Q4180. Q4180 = 7.275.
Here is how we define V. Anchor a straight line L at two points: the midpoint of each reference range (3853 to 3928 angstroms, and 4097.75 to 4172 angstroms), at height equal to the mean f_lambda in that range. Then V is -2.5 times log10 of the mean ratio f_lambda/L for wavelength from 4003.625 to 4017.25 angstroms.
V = -0.15 mag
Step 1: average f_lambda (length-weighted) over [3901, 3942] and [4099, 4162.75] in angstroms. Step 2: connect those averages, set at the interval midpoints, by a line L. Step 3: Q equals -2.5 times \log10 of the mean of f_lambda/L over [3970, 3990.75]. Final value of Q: 0.07 mag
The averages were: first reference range 6.01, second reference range 7.2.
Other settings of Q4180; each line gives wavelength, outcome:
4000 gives 7.536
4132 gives 7.512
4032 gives 7.567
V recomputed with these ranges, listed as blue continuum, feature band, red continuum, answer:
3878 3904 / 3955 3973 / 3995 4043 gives 0.31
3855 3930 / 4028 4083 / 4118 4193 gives -0.11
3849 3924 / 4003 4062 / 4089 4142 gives -0.17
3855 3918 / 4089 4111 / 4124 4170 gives 0.13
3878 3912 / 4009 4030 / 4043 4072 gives -0.08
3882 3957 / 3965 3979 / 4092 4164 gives 0.34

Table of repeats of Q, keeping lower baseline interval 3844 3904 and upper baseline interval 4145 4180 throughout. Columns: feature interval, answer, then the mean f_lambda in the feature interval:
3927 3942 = 0.27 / 4.63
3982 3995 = -0.11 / 6.94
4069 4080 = -0.09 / 7.45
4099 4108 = 0.17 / 6.04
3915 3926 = -0.12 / 6.54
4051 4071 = -0.13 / 7.62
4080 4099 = 0.00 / 6.95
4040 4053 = -0.17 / 7.79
